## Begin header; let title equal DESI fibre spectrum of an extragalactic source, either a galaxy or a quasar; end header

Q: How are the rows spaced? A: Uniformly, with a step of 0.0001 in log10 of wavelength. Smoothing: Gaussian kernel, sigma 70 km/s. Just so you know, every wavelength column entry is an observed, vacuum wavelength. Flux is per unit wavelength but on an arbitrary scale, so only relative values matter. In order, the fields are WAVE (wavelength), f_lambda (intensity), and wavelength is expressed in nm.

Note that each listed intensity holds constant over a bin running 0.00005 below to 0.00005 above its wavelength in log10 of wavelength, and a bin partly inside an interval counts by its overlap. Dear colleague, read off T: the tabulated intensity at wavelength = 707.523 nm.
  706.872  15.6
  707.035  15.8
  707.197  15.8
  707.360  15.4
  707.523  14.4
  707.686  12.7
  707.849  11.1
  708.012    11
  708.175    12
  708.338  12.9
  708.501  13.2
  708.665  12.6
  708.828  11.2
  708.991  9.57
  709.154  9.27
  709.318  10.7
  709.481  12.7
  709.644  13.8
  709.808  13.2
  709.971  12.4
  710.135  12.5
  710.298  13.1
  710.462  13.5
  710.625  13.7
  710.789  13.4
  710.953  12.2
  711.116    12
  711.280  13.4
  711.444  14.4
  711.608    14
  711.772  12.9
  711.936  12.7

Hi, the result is 14.4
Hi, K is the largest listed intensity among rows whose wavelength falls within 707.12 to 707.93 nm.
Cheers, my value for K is 15.8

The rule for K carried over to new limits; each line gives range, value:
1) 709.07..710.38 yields 13.8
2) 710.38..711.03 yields 13.7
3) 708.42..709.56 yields 13.2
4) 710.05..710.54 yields 13.5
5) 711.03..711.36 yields 13.4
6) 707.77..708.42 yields 12.9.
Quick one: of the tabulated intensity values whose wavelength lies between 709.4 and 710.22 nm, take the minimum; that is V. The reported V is 12.4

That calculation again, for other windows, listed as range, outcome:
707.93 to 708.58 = 11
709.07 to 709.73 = 9.27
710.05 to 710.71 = 12.5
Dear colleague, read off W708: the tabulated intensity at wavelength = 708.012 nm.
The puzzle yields 11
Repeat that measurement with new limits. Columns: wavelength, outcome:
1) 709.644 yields 13.8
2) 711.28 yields 13.4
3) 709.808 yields 13.2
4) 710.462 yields 13.5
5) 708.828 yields 11.2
